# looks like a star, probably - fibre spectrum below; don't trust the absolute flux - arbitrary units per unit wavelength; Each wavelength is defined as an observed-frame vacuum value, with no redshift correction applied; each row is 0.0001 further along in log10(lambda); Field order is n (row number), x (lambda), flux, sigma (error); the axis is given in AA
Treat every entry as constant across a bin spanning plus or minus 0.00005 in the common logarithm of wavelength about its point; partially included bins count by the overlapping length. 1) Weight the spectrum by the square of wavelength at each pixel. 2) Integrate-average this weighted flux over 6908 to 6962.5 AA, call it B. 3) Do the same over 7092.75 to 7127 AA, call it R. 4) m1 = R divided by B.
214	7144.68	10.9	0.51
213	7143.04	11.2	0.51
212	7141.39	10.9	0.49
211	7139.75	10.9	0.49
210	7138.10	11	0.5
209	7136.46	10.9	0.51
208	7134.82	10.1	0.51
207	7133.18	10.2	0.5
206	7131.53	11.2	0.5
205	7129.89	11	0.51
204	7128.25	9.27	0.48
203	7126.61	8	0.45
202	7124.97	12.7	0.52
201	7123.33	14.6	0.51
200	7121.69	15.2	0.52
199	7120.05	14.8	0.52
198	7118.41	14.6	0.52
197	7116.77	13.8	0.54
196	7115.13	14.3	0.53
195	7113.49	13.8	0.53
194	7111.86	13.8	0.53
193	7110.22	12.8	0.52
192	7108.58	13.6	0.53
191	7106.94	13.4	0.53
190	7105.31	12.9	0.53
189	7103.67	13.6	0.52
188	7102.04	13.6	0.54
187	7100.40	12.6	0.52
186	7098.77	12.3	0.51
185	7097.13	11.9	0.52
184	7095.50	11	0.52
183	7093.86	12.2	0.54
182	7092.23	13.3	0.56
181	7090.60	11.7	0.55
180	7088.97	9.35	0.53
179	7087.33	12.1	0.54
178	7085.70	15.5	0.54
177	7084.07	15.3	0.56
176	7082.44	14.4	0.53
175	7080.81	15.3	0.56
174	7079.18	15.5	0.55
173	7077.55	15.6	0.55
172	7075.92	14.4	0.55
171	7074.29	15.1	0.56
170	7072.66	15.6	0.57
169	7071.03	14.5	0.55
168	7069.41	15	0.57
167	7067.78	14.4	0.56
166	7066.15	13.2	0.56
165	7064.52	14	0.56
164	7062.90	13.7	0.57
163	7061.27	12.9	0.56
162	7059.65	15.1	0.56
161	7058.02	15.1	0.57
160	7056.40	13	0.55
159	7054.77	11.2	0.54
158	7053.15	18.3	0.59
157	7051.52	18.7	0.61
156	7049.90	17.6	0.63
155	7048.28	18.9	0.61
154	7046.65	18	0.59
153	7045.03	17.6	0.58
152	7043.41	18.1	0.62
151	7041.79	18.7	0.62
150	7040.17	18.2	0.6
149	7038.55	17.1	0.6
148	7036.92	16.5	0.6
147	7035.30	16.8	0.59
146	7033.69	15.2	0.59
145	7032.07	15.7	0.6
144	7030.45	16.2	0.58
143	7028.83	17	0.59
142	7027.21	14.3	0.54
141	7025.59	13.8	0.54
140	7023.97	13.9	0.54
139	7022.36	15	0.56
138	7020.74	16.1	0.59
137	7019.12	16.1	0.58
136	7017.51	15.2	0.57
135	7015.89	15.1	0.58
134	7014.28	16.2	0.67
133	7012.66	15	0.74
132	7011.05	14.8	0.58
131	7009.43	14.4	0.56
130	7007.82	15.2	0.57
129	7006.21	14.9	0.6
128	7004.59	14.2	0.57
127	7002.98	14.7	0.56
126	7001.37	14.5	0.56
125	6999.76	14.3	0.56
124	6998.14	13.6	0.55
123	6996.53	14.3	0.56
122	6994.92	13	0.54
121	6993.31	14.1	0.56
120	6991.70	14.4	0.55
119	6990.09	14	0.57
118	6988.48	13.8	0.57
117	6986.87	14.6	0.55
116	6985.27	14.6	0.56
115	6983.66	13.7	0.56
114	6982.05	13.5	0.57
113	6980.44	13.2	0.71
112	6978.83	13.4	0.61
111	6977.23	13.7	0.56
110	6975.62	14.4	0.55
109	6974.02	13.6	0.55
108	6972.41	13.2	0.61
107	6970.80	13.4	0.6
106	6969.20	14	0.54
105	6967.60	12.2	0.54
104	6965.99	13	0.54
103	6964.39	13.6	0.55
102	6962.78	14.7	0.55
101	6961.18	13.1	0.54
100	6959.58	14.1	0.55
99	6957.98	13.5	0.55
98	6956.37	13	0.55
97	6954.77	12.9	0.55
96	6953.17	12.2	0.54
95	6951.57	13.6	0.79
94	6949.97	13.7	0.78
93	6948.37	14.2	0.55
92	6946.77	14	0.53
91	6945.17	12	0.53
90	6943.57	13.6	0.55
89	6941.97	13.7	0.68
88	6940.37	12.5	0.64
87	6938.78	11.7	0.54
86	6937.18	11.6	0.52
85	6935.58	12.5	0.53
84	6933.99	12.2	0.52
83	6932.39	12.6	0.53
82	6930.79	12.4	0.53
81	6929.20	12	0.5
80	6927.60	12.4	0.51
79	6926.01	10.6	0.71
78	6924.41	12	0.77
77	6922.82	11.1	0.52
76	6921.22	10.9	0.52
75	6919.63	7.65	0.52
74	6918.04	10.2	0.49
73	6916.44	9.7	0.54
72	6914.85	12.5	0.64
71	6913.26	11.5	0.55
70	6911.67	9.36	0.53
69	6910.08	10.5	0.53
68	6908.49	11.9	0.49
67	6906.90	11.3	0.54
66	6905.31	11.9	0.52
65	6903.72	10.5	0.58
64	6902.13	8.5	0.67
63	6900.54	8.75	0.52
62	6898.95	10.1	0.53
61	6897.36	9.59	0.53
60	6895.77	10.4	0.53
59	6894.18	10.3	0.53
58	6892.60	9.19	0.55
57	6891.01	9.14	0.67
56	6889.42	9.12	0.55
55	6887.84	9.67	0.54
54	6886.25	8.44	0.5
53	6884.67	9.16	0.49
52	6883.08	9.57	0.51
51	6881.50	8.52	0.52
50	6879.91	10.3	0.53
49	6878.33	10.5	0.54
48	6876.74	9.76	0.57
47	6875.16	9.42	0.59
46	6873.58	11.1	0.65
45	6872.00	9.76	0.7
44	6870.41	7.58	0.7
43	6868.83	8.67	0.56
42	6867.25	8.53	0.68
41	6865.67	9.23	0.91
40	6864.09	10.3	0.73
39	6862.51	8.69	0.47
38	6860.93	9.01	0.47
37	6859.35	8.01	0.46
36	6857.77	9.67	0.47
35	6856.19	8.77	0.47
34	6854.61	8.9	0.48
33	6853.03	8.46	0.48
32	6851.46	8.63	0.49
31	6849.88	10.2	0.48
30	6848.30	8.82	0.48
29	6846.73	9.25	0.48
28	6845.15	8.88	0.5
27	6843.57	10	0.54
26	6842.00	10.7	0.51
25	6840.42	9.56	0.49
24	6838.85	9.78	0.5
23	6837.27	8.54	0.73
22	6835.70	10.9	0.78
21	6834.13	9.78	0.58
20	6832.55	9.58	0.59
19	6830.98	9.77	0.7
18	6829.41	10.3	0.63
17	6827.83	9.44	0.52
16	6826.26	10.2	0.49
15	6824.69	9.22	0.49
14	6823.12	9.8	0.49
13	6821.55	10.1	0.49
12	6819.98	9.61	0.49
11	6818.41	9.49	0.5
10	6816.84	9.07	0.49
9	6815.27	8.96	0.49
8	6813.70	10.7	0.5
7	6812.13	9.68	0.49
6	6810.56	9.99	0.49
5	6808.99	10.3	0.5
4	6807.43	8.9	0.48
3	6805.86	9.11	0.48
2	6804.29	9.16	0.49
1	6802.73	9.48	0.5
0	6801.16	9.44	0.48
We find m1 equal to 1.14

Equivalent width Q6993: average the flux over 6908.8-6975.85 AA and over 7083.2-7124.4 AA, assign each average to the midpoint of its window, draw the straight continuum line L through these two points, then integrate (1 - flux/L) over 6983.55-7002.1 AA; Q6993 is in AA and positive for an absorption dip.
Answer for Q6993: -2.1 AA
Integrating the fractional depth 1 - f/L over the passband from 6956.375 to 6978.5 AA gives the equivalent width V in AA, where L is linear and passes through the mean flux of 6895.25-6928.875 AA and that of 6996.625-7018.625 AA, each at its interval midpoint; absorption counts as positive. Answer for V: -0.9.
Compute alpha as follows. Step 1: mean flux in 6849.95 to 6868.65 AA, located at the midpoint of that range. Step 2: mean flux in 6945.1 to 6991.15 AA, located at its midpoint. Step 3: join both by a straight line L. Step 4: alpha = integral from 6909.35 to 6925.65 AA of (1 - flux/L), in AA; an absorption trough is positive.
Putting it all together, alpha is 1.3 AA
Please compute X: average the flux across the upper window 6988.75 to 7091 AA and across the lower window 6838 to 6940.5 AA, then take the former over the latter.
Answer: 1.5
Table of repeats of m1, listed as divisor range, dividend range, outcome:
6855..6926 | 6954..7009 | 1.45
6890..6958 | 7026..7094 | 1.38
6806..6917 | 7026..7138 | 1.56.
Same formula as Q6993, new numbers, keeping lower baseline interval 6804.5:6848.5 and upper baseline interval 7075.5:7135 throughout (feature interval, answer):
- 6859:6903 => 4.1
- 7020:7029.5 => -2.3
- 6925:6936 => -1.2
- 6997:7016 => -4.7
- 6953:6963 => -1.9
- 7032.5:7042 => -3.7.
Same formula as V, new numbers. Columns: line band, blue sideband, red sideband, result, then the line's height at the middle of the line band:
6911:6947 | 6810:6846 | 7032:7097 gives 1.10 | 12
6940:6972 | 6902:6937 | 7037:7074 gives -2.44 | 12.4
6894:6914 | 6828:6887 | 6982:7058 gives 1.37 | 11.1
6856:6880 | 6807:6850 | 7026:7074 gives 3.30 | 10.8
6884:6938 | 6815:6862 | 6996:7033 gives 5.36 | 11.7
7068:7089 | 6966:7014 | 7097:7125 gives -1.34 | 13.7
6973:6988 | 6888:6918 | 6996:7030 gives -0.36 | 13.5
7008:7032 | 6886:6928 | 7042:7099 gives -3.53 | 13.3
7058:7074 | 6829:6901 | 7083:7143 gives -3.33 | 11.9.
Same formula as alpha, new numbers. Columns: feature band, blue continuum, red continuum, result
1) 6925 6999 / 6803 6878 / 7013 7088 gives -1.6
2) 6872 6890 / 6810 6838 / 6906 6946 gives 1.9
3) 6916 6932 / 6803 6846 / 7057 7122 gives 0.4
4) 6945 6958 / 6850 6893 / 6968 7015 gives -0.8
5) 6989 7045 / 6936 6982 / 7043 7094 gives -4.8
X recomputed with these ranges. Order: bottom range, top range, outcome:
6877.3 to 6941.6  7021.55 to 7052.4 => 1.58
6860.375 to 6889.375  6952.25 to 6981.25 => 1.43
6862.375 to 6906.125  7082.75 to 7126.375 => 1.38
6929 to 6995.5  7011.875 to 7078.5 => 1.17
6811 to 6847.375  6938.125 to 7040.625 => 1.47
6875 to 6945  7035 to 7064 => 1.53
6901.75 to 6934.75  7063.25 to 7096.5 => 1.25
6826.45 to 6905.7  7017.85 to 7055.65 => 1.74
